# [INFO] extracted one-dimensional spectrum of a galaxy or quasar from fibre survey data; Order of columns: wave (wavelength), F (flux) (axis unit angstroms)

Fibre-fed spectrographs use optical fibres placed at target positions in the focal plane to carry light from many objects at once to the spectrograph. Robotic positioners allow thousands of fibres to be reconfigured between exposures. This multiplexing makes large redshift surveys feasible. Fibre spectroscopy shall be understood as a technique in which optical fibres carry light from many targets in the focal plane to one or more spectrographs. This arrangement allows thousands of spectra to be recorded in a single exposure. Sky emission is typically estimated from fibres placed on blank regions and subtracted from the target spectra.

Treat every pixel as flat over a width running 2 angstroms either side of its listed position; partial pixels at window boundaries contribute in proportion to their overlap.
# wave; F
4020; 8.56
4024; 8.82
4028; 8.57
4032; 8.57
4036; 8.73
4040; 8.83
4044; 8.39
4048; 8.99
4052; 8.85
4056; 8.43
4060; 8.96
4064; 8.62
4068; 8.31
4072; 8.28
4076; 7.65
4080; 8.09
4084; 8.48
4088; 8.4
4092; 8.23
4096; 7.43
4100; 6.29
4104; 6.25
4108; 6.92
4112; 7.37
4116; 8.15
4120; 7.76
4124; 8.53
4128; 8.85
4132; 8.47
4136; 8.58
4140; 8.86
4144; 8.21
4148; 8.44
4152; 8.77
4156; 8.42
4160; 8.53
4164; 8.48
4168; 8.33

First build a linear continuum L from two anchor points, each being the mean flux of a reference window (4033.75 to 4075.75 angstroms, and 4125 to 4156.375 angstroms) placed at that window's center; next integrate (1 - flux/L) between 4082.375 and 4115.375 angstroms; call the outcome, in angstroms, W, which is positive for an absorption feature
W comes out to 4.4 angstroms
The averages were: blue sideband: 8.6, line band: 7.44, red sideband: 8.58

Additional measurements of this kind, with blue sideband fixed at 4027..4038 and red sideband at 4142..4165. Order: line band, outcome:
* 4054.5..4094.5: 1.1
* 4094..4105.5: 2.5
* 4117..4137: 0.2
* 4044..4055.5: -0.2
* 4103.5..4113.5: 1.9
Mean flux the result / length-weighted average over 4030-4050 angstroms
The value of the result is 8.7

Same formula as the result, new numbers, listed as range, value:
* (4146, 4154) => 8.61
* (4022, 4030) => 8.7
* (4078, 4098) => 8.13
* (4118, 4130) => 8.38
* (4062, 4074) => 8.4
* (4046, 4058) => 8.76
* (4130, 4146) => 8.53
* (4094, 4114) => 6.85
